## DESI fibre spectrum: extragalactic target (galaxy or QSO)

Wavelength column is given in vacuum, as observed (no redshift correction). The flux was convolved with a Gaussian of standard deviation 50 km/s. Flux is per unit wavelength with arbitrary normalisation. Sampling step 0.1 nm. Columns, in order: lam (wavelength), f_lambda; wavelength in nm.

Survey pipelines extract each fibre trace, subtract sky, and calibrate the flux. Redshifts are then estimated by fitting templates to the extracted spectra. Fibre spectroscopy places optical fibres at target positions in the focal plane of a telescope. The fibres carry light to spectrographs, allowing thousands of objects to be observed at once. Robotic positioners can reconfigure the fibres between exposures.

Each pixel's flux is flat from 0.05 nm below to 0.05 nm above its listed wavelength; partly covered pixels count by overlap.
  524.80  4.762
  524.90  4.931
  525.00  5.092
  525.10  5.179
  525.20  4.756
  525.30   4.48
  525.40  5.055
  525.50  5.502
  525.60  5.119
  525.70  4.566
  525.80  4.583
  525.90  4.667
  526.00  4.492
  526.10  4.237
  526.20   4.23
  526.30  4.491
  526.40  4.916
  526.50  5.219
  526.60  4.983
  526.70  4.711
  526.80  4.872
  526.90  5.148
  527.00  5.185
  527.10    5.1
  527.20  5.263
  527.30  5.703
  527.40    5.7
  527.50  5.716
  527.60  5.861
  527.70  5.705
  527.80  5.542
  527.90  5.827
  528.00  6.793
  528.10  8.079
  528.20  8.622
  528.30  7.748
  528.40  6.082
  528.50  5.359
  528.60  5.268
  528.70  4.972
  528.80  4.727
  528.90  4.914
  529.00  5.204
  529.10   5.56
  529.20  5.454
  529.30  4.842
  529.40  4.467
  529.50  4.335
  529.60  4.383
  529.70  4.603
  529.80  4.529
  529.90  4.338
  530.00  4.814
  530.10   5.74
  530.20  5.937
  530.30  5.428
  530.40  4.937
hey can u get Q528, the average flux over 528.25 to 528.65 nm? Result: 6.11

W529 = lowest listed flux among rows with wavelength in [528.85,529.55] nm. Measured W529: 4.335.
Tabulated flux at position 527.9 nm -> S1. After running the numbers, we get 5.827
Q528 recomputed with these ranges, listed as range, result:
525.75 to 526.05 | 4.58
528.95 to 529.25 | 5.41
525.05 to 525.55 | 4.99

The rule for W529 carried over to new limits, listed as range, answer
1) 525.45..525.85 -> 4.566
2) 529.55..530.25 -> 4.338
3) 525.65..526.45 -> 4.23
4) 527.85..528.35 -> 5.827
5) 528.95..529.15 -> 5.204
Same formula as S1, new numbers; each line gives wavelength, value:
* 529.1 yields 5.56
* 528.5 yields 5.359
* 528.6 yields 5.268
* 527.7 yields 5.705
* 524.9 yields 4.931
